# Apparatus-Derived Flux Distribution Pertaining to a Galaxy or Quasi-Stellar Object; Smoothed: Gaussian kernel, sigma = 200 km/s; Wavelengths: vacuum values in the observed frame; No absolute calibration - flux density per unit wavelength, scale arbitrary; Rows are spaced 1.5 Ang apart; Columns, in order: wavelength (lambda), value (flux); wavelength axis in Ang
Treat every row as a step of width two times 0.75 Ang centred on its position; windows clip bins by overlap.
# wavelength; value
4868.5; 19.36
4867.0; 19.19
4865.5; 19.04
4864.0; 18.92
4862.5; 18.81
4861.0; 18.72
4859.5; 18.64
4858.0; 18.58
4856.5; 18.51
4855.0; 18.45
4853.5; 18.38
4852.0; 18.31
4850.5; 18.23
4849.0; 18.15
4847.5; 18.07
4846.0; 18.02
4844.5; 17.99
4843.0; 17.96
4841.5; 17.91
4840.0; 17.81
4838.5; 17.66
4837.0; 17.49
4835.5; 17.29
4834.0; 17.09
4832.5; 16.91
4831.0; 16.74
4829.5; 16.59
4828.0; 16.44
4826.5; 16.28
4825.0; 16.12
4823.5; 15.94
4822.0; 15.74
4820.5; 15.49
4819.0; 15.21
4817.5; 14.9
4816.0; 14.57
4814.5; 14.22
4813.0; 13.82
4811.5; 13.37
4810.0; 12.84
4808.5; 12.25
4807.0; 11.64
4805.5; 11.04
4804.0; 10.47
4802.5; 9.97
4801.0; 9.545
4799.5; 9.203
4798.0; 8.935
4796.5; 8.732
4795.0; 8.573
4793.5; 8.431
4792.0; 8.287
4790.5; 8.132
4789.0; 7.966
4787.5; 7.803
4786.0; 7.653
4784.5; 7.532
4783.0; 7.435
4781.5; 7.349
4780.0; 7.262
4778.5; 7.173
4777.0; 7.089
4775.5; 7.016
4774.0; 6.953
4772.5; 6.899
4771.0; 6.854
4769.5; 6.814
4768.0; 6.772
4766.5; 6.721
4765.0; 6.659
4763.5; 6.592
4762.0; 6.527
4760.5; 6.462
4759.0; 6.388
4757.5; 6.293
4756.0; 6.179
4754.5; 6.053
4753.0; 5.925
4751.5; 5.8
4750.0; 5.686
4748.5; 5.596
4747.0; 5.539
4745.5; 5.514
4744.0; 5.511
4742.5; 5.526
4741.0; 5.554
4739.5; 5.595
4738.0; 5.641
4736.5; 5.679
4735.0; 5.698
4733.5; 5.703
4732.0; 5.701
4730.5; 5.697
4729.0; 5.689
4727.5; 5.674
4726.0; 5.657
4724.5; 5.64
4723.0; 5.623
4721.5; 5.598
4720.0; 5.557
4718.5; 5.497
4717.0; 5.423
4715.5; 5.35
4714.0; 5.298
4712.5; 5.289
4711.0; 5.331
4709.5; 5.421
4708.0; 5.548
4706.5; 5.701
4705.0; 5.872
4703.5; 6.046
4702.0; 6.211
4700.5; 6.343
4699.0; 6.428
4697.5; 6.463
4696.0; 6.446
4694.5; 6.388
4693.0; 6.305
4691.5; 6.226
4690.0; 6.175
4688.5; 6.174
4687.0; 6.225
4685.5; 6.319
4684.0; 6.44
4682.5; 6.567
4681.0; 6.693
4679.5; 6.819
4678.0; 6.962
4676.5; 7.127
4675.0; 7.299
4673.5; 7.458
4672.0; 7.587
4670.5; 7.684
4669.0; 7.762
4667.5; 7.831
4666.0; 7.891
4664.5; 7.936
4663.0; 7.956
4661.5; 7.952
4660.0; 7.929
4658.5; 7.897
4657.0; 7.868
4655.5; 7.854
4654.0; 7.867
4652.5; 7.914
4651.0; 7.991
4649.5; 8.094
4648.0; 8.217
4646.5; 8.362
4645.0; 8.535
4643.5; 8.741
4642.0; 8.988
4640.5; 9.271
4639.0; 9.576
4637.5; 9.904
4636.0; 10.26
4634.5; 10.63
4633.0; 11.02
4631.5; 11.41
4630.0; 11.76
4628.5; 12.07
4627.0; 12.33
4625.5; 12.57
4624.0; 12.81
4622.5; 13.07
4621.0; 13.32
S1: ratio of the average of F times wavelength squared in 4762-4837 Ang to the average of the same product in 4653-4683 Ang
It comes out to 1.53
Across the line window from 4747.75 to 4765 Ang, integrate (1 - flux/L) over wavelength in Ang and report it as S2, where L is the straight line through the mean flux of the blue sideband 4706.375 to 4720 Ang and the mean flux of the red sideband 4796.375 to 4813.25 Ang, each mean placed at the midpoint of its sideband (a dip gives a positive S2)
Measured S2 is 4.1 Ang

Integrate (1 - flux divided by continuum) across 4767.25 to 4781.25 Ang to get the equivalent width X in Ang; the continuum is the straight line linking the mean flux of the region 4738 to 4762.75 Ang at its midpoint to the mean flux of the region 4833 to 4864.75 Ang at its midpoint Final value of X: 2.9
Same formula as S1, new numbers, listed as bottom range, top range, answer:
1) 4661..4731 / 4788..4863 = 2.46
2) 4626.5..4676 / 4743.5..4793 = 0.81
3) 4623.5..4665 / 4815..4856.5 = 1.97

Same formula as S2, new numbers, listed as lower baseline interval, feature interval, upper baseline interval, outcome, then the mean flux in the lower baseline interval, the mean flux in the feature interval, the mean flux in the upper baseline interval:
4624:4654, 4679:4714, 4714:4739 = 4.68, 9.9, 6.13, 5.6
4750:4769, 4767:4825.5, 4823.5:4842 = 8.66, 6.34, 10.1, 17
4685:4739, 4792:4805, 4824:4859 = 4.27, 5.83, 9.21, 17.6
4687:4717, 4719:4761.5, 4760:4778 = 4.41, 5.94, 5.76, 6.79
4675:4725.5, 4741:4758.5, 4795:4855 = 6.98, 6.06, 5.78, 15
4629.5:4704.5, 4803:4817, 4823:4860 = 2.79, 7.78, 12.7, 17.6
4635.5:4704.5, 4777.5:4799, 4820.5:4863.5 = 9.66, 7.48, 7.95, 17.6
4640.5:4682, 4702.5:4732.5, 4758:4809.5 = 8.89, 7.84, 5.58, 8.05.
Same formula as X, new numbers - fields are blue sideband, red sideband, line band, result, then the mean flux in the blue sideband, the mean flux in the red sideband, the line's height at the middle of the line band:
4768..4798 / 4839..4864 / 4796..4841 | -3.2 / 7.59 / 18.3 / 13.1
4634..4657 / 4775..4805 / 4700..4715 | 5.0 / 8.76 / 8.26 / 8.55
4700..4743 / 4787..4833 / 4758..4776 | 4.8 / 5.64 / 12.5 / 9.14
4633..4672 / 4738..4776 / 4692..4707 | 2.5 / 8.47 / 6.2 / 7.45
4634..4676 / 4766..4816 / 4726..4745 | 6.7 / 8.31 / 9.03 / 8.73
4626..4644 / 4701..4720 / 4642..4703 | 5.7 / 10.5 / 5.59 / 8.09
